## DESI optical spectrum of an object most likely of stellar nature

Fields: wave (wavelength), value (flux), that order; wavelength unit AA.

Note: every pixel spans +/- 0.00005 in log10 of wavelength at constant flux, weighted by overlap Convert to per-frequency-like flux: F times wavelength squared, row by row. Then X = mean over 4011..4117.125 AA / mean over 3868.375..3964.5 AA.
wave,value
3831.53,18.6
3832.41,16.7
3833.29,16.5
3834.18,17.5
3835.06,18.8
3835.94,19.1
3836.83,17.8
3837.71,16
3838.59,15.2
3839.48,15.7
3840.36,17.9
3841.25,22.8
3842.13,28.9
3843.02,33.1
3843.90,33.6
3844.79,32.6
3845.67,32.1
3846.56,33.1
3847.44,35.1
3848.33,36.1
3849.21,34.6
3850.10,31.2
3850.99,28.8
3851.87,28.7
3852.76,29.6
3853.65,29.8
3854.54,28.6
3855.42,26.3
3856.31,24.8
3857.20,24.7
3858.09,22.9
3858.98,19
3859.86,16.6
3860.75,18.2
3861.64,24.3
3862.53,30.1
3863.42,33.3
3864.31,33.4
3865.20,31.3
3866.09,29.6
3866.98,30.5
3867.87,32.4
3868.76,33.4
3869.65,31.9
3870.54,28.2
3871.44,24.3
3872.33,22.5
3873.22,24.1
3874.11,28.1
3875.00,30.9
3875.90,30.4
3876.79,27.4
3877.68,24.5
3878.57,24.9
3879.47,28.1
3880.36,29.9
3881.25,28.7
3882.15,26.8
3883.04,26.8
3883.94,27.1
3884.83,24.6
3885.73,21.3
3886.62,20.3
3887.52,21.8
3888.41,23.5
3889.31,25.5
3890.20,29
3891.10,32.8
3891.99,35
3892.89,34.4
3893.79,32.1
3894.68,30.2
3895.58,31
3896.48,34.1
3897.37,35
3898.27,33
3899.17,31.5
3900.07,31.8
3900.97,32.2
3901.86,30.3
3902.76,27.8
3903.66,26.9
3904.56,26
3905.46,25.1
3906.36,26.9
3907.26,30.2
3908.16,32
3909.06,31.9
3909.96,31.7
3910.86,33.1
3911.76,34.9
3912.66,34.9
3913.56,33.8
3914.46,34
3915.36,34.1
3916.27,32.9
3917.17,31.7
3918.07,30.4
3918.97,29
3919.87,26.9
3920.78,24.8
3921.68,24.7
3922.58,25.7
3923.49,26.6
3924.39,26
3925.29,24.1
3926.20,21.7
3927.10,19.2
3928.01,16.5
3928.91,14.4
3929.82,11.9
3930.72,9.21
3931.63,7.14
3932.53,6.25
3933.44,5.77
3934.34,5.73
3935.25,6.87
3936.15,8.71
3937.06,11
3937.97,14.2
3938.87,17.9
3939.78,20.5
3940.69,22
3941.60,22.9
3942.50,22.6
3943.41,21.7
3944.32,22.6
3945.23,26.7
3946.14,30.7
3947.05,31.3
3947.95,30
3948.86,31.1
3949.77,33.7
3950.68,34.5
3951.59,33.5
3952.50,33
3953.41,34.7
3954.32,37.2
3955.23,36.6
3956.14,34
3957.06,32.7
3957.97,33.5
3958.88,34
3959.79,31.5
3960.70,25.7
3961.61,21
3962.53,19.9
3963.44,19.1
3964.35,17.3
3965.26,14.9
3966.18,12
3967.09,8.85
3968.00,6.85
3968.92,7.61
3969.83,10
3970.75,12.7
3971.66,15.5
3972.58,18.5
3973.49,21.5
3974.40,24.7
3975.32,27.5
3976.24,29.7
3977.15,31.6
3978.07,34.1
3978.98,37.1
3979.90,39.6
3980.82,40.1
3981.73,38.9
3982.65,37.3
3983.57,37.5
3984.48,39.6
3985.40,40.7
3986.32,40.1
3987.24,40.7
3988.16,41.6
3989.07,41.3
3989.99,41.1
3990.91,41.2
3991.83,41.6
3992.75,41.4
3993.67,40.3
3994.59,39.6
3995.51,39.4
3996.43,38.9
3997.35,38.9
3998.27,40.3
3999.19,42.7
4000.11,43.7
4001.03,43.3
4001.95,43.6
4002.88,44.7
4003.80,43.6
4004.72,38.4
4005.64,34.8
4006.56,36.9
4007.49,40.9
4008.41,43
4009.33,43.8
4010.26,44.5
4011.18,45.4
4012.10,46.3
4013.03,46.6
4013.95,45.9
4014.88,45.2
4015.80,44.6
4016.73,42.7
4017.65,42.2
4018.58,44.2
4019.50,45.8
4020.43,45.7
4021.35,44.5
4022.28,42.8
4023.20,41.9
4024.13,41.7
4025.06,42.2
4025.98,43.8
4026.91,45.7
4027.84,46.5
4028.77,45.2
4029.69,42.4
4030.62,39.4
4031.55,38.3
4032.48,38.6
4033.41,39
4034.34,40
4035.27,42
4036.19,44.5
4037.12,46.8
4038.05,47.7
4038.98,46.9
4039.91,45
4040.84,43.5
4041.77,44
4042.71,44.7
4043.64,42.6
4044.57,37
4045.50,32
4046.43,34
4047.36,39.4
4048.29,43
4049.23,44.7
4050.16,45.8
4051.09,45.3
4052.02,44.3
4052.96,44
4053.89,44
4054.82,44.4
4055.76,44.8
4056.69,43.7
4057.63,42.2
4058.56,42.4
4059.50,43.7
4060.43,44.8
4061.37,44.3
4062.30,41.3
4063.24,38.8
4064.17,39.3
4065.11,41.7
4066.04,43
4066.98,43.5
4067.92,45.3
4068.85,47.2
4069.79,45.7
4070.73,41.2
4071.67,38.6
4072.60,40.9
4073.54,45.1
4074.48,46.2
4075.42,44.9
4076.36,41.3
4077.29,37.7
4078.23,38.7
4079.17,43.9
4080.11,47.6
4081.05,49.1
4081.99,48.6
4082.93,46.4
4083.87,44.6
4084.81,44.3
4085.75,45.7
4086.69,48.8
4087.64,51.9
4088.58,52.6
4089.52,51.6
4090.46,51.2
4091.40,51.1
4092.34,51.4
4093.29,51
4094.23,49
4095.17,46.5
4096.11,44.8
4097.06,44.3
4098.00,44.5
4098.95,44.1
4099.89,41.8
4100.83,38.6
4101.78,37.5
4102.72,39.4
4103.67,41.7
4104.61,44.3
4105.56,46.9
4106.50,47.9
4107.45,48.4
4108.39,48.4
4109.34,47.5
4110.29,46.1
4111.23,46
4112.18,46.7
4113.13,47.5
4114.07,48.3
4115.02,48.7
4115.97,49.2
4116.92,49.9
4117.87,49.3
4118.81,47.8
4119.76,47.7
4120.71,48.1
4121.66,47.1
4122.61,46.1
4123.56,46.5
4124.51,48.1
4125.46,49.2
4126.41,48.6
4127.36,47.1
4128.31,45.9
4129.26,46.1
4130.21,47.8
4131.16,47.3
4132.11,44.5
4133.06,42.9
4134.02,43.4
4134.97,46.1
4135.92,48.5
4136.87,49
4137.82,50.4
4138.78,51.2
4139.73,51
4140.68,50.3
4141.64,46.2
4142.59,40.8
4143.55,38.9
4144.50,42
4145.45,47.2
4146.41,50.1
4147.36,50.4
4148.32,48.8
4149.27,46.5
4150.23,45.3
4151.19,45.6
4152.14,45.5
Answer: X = 1.81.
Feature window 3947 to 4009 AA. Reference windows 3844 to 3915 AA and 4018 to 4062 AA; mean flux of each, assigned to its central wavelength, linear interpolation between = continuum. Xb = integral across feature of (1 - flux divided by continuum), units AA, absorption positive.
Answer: 8.51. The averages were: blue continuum 29.1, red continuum 43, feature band 32.6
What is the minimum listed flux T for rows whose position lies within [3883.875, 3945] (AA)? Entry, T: 5.73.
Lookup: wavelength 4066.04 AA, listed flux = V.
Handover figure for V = 43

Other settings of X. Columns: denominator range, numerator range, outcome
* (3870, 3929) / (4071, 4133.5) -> 1.81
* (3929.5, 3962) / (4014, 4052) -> 1.90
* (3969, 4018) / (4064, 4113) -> 1.26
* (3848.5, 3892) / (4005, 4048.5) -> 1.69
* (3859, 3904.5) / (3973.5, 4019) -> 1.50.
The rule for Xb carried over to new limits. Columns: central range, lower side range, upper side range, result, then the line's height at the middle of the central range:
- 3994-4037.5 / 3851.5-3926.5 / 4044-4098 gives -3.3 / 39.5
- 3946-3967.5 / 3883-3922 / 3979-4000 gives 4.8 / 36.2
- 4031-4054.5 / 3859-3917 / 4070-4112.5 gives -0.4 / 41.6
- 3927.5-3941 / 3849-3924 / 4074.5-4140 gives 8.6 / 32.6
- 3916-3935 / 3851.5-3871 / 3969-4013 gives 7.3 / 32.2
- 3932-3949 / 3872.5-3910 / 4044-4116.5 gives 7.4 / 32.8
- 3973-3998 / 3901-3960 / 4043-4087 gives -3.4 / 32.8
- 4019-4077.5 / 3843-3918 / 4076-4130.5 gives -0.8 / 42.3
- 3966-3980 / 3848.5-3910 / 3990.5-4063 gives 6.2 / 37.4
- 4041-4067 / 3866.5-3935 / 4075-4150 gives -0.7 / 41.1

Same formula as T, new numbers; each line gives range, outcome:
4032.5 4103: 32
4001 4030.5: 34.8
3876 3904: 20.3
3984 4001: 38.9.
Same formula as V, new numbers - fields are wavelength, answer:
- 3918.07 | 30.4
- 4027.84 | 46.5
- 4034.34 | 40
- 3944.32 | 22.6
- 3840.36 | 17.9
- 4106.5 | 47.9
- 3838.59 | 15.2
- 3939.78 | 20.5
